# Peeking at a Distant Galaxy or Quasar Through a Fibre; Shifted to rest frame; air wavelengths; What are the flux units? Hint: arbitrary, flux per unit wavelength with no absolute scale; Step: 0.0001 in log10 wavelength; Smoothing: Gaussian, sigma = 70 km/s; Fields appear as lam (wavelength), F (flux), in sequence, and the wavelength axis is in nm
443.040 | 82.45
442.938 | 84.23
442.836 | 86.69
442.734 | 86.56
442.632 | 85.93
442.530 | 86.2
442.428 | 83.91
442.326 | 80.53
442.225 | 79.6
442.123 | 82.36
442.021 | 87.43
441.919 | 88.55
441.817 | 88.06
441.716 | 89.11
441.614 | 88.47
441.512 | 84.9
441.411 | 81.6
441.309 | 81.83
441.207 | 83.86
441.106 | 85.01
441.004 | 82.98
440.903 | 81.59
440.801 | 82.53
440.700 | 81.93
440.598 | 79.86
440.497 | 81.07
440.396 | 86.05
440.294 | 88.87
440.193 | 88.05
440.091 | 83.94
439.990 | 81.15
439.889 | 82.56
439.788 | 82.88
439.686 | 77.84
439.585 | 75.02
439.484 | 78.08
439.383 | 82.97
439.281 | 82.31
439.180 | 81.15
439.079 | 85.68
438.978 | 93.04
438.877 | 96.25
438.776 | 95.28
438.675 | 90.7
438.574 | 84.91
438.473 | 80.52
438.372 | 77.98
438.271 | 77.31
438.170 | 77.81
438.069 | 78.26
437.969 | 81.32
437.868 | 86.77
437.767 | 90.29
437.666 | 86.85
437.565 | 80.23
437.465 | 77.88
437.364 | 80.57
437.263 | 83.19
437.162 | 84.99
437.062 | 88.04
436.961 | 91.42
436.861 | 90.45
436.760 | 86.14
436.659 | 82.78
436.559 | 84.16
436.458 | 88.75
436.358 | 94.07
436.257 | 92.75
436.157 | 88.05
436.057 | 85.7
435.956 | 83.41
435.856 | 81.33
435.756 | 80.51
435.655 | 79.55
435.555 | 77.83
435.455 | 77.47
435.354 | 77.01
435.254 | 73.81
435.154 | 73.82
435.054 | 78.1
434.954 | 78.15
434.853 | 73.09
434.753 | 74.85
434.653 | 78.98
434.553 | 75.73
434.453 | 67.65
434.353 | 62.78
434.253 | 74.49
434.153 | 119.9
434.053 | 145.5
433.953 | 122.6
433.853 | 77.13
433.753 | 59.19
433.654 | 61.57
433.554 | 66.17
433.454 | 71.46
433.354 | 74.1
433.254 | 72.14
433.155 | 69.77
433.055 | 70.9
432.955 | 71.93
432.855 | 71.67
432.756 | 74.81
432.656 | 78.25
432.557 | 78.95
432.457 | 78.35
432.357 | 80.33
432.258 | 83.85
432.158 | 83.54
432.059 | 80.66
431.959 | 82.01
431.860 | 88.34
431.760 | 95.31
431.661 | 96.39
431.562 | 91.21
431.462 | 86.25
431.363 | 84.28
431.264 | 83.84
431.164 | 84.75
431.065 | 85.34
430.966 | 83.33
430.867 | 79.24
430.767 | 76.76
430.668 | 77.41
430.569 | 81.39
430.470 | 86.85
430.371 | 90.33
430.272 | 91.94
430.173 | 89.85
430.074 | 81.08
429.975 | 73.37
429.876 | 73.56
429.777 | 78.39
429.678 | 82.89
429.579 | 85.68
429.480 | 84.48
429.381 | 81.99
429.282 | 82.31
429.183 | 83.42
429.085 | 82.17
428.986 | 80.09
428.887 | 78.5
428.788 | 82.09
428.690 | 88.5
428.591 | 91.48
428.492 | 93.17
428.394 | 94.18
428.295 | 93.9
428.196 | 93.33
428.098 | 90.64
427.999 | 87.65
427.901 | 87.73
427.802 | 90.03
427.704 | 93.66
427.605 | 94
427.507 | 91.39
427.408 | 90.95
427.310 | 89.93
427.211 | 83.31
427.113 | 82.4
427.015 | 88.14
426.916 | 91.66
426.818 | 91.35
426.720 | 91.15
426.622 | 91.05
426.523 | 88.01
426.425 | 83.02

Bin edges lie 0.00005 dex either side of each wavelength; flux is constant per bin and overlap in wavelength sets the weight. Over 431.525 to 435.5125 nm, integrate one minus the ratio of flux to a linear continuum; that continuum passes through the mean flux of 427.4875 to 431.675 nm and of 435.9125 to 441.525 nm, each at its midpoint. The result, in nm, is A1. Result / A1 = 0.23 nm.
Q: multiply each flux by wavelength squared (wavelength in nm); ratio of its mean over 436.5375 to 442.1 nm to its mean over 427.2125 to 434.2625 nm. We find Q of 1.0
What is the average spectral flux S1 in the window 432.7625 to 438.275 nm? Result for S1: 81.5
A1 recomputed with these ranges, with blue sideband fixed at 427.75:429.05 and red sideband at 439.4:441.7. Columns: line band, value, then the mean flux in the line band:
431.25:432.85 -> 0.06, 83.8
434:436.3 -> 0.07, 82.7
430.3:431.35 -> 0.05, 83.2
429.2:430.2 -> 0.08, 81.2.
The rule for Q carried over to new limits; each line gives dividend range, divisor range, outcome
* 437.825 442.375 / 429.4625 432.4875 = 1.04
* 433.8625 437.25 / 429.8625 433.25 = 1.06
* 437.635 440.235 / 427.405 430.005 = 1.02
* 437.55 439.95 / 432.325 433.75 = 1.19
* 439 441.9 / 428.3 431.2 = 1.05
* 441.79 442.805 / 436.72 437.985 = 1.02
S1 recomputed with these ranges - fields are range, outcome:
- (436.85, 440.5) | 84.1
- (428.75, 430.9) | 82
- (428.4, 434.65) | 82.5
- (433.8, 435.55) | 83.9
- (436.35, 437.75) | 85.5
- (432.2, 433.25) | 75.8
